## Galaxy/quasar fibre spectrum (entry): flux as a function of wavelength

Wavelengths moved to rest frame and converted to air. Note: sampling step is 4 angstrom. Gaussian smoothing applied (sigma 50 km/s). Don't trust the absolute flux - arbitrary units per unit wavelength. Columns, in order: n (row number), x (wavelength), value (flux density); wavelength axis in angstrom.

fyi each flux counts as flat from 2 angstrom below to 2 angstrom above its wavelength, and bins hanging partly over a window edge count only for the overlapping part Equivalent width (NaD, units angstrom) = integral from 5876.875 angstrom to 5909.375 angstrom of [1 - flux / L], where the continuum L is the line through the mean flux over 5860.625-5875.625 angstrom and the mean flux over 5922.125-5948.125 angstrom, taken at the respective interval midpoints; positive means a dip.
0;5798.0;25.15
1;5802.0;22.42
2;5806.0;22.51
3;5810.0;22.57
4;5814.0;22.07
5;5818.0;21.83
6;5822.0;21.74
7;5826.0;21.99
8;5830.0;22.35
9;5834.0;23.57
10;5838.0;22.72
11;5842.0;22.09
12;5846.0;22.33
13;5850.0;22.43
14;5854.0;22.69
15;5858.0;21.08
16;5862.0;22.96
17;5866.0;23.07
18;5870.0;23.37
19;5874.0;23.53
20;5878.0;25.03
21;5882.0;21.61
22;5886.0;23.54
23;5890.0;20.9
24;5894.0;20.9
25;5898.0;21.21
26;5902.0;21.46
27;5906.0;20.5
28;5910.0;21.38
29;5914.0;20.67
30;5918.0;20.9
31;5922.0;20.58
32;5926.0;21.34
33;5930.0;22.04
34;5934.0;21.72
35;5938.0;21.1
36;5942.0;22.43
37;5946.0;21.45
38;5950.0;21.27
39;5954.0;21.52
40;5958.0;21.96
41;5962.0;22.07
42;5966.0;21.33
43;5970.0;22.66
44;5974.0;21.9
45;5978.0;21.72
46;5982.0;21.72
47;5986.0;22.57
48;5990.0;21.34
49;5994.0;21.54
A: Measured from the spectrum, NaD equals 1.2 angstrom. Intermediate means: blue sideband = 23.2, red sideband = 21.6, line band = 21.8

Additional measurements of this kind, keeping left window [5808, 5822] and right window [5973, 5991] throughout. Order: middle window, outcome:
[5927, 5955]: 0.4 angstrom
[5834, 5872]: -0.9 angstrom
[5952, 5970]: 0.1 angstrom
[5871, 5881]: -0.9 angstrom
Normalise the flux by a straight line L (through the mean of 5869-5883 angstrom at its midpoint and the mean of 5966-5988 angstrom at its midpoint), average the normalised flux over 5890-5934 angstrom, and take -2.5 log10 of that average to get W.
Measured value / 0.09 mag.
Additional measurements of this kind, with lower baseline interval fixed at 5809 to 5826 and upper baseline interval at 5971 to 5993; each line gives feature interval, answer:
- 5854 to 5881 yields -0.05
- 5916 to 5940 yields 0.03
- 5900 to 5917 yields 0.05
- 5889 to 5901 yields 0.05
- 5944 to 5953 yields 0.03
